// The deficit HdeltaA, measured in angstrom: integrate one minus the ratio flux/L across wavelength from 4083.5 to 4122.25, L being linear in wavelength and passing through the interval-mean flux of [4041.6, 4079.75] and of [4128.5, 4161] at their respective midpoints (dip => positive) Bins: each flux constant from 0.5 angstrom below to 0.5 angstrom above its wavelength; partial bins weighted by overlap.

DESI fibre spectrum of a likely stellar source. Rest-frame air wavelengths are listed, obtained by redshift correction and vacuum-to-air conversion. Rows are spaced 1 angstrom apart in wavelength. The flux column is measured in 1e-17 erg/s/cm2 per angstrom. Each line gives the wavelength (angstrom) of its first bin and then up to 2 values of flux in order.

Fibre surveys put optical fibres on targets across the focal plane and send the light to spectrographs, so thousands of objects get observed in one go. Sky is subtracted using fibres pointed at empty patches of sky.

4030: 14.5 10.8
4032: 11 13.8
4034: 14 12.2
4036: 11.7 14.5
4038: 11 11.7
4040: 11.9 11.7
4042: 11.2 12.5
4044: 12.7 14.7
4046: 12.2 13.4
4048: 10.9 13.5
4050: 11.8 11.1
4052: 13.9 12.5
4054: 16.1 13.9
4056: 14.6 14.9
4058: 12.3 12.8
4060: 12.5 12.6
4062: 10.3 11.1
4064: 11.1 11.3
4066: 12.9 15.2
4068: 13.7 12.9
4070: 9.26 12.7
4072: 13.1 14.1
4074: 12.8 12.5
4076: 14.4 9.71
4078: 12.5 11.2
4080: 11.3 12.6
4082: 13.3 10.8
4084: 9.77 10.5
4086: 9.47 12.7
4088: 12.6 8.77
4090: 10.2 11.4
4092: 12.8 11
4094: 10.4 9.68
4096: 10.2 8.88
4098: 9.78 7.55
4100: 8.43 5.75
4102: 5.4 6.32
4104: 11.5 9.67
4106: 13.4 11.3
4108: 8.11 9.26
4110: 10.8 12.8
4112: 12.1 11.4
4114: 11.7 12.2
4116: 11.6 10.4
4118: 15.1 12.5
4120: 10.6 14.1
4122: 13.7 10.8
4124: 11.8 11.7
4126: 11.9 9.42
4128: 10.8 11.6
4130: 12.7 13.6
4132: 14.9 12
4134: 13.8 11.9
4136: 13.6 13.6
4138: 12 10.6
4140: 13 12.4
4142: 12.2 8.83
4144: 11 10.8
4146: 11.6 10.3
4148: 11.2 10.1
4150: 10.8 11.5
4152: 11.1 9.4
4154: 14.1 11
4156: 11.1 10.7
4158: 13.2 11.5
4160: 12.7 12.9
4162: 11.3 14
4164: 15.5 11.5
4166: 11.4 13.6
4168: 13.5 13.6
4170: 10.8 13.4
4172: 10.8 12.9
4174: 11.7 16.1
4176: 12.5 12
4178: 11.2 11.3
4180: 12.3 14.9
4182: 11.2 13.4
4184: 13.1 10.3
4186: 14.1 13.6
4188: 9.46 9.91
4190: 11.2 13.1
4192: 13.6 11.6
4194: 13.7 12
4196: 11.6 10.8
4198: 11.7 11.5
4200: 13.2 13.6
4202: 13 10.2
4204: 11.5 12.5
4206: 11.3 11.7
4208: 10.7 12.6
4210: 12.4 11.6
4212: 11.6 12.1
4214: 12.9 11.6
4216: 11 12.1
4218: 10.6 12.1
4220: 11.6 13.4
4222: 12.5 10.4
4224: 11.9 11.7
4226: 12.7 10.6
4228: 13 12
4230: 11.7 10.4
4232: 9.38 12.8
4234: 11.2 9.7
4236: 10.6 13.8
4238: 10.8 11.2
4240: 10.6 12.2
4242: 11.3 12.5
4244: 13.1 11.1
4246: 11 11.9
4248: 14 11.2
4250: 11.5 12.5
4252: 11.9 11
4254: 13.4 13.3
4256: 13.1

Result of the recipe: 5.2 angstrom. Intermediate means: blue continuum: 12.6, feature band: 10.6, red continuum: 11.9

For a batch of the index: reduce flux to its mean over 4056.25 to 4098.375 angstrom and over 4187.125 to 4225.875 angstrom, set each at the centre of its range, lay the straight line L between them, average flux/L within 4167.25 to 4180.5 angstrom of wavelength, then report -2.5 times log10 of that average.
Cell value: -0.06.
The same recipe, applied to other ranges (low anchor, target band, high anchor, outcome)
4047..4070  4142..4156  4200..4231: 0.12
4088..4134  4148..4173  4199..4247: -0.07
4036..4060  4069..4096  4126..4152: 0.08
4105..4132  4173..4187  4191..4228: -0.07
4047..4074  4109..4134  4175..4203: 0.04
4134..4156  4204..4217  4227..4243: -0.04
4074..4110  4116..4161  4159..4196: -0.03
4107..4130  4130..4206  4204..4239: -0.05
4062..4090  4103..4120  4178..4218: 0.06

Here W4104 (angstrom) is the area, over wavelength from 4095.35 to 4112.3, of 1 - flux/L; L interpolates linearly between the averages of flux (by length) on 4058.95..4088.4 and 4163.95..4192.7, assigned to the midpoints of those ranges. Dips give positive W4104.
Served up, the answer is 3.8 angstrom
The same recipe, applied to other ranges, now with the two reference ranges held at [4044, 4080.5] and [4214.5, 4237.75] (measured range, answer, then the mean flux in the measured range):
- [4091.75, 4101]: 2.14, 9.56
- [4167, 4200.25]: -1.26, 12.3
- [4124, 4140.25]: -0.12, 12.3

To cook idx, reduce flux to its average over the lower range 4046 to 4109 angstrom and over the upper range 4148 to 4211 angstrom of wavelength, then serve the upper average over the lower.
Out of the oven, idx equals 1.06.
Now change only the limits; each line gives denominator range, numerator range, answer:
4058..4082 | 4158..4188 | 1.02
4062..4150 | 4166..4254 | 1.05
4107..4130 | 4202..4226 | 1.02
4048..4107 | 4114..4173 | 1.05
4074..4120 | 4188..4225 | 1.10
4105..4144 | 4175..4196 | 1.03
